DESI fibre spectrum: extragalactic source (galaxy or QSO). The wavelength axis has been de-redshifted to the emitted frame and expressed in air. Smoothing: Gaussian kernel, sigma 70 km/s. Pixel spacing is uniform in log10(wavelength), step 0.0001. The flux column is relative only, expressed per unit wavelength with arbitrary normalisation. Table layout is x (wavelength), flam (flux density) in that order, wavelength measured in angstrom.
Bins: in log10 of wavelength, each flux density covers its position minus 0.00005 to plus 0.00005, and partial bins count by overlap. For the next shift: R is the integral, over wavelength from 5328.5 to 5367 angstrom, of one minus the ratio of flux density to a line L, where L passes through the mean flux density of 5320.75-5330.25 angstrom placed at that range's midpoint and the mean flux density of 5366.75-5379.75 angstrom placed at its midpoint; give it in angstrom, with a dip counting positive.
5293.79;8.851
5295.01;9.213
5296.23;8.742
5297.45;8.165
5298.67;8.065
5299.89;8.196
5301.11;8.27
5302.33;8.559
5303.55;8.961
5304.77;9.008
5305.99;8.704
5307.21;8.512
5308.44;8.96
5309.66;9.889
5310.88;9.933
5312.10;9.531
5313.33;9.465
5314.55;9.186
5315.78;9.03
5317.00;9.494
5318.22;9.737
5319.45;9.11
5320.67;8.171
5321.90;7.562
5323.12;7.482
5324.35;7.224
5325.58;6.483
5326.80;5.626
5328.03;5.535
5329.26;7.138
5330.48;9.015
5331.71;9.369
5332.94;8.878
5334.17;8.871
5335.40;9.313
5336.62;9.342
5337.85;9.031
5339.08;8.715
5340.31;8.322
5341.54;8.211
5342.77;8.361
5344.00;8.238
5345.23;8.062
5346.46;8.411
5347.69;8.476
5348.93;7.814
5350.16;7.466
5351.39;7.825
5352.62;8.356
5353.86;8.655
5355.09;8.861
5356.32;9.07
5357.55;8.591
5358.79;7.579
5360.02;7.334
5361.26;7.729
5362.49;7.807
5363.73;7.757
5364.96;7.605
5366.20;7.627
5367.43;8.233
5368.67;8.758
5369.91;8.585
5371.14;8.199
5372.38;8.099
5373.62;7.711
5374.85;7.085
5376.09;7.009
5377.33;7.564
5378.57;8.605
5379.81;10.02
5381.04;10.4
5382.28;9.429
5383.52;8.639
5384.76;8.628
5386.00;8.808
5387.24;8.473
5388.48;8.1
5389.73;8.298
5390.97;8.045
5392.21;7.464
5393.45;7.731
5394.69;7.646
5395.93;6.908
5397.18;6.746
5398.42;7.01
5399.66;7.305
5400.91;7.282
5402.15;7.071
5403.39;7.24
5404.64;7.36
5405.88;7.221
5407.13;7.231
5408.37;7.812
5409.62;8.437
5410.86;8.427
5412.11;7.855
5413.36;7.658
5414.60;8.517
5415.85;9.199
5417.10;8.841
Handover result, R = -4.58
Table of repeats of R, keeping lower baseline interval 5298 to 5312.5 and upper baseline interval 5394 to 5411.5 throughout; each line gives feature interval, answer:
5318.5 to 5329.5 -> 1.8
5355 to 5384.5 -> -1.3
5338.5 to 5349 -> 0.0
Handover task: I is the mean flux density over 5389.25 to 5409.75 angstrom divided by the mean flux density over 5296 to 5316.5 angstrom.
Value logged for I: 0.83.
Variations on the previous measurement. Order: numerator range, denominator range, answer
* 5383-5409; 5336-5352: 0.92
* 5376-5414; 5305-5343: 0.93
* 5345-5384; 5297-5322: 0.92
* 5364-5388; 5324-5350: 1.03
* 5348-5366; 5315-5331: 1.03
